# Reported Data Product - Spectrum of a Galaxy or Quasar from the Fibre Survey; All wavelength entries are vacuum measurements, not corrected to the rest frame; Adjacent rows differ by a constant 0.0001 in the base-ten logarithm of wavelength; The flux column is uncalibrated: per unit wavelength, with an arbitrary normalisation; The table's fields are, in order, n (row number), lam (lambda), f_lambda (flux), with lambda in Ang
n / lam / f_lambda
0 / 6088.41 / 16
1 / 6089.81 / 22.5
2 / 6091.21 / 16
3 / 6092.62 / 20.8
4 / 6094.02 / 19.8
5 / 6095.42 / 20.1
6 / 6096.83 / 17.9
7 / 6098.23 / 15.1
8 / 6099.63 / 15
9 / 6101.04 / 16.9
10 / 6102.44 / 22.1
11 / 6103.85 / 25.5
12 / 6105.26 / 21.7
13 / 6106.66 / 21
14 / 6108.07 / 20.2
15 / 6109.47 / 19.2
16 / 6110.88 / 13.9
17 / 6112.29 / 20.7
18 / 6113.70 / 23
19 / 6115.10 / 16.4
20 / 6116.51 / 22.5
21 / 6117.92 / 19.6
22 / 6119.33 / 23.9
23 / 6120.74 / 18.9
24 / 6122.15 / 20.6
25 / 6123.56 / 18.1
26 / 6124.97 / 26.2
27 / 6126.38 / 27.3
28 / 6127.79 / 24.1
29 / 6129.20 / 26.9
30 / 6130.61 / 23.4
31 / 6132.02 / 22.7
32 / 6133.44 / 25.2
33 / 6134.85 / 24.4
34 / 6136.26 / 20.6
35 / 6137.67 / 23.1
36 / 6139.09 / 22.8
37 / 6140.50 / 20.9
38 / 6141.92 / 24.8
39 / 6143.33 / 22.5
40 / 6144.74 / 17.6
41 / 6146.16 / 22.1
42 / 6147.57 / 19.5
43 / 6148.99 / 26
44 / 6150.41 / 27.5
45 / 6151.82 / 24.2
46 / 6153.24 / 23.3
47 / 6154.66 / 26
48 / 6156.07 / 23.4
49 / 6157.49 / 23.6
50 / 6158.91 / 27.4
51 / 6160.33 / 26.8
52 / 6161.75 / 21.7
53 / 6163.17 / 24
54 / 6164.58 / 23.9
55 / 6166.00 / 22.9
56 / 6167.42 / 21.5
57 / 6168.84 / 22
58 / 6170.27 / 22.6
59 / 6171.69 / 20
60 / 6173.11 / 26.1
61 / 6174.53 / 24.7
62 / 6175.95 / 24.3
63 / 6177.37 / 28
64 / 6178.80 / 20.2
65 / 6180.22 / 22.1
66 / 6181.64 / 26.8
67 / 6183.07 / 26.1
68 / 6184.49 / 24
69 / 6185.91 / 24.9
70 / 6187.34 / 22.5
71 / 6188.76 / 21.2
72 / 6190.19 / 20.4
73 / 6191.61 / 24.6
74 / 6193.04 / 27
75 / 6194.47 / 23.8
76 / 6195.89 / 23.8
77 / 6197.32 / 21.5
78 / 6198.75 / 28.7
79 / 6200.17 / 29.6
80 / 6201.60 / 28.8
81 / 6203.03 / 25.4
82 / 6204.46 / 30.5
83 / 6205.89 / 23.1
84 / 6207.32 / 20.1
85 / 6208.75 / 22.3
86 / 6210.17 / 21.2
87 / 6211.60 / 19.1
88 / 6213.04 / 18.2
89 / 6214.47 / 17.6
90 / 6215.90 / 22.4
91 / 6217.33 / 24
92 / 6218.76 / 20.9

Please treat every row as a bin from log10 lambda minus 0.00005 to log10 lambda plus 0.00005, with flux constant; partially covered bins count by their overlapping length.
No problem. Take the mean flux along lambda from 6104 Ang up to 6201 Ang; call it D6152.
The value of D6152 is 23.1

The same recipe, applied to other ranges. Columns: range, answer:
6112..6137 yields 22.5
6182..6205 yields 25.2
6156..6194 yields 23.8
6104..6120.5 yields 20.3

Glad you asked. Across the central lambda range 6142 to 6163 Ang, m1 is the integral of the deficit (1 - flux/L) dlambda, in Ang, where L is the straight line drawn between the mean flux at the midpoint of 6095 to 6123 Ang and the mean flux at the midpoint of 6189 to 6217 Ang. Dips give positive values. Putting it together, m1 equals -2.2 Ang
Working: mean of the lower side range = 19.7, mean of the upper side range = 23.5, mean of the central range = 23.7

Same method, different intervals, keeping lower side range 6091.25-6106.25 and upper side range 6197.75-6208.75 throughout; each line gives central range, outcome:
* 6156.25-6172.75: 0.18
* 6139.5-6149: 0.29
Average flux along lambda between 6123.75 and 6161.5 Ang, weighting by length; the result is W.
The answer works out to 23.8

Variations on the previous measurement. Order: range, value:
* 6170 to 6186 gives 24.2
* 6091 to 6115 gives 19.3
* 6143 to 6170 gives 23.5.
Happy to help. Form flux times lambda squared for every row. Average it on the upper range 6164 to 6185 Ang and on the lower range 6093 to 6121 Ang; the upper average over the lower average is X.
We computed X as 1.23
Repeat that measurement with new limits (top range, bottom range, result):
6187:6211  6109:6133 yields 1.15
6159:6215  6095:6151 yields 1.13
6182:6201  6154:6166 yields 1.01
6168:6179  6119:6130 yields 1.03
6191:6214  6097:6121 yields 1.26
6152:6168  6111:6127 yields 1.15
